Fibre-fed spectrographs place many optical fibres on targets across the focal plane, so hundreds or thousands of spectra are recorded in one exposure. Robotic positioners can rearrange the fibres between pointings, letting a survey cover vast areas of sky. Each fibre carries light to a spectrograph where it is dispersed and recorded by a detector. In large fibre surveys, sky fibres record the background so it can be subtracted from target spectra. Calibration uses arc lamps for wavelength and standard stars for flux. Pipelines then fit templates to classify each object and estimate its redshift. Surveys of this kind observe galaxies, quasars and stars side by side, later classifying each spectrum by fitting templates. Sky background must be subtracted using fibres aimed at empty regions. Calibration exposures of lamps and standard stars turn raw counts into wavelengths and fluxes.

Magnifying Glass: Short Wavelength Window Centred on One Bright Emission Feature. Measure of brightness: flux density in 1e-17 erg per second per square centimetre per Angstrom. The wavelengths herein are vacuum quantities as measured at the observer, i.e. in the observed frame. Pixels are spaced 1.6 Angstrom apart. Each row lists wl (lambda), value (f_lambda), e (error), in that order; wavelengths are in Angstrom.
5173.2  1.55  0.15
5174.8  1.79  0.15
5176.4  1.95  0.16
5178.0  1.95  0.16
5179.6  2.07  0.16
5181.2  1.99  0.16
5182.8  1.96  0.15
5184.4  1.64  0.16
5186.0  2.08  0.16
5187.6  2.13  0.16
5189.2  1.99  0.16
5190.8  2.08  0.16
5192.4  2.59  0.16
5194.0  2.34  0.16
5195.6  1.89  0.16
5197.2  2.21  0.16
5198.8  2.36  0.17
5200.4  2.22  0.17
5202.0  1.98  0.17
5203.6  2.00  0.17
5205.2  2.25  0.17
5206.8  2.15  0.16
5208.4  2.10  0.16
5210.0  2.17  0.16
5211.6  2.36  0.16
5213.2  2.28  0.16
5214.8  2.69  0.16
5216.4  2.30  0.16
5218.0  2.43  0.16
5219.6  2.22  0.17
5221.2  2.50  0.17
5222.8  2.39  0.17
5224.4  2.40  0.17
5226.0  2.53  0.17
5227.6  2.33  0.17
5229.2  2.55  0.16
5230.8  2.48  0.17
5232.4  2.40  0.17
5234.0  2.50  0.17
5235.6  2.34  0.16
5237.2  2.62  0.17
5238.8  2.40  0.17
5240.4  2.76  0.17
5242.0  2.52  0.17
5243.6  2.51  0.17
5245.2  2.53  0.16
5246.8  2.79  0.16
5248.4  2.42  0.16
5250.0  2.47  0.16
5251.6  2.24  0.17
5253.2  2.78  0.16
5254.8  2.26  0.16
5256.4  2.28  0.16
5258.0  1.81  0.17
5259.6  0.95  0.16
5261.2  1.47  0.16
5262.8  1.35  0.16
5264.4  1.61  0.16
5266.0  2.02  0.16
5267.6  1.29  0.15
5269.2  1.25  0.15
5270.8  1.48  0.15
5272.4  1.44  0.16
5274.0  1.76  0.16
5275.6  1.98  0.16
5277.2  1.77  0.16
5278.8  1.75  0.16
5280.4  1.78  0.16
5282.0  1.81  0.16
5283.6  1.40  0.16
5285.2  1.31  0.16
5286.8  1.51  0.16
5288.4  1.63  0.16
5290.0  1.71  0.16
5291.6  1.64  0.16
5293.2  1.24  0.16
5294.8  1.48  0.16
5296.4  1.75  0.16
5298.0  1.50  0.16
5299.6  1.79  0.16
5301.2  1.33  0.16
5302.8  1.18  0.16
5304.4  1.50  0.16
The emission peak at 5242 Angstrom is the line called C IV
